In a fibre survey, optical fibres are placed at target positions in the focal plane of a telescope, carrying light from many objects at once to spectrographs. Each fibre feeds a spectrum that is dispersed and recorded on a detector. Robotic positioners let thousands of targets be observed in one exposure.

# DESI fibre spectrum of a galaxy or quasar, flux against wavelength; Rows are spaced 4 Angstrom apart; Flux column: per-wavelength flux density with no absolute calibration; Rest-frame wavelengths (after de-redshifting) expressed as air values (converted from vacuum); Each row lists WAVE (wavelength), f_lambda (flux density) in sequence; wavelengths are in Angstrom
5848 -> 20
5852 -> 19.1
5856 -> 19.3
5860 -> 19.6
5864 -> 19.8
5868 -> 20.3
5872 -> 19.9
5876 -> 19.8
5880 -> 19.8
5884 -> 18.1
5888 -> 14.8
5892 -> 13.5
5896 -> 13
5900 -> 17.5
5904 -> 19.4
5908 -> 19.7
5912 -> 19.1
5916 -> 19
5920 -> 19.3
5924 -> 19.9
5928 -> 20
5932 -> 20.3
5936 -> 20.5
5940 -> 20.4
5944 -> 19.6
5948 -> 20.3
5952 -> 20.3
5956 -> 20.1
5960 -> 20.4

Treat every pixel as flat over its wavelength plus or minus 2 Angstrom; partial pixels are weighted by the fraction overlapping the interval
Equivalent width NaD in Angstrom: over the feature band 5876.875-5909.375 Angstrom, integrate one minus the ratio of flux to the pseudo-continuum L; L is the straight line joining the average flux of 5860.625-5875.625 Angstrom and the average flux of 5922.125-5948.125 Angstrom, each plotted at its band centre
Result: 4.9 Angstrom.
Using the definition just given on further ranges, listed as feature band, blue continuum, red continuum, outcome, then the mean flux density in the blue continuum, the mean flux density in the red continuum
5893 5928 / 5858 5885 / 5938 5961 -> 2.83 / 19.7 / 20.2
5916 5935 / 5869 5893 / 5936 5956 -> -0.33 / 17.9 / 20.2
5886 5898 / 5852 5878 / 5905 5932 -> 3.59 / 19.7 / 19.6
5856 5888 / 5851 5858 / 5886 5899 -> -4.76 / 19.2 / 14.1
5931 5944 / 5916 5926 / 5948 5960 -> -0.27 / 19.5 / 20.2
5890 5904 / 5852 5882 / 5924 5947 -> 3.22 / 19.7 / 20.1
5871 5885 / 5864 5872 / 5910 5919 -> 0.29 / 20.1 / 19.1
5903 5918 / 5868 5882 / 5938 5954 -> 0.55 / 19.9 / 20.1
